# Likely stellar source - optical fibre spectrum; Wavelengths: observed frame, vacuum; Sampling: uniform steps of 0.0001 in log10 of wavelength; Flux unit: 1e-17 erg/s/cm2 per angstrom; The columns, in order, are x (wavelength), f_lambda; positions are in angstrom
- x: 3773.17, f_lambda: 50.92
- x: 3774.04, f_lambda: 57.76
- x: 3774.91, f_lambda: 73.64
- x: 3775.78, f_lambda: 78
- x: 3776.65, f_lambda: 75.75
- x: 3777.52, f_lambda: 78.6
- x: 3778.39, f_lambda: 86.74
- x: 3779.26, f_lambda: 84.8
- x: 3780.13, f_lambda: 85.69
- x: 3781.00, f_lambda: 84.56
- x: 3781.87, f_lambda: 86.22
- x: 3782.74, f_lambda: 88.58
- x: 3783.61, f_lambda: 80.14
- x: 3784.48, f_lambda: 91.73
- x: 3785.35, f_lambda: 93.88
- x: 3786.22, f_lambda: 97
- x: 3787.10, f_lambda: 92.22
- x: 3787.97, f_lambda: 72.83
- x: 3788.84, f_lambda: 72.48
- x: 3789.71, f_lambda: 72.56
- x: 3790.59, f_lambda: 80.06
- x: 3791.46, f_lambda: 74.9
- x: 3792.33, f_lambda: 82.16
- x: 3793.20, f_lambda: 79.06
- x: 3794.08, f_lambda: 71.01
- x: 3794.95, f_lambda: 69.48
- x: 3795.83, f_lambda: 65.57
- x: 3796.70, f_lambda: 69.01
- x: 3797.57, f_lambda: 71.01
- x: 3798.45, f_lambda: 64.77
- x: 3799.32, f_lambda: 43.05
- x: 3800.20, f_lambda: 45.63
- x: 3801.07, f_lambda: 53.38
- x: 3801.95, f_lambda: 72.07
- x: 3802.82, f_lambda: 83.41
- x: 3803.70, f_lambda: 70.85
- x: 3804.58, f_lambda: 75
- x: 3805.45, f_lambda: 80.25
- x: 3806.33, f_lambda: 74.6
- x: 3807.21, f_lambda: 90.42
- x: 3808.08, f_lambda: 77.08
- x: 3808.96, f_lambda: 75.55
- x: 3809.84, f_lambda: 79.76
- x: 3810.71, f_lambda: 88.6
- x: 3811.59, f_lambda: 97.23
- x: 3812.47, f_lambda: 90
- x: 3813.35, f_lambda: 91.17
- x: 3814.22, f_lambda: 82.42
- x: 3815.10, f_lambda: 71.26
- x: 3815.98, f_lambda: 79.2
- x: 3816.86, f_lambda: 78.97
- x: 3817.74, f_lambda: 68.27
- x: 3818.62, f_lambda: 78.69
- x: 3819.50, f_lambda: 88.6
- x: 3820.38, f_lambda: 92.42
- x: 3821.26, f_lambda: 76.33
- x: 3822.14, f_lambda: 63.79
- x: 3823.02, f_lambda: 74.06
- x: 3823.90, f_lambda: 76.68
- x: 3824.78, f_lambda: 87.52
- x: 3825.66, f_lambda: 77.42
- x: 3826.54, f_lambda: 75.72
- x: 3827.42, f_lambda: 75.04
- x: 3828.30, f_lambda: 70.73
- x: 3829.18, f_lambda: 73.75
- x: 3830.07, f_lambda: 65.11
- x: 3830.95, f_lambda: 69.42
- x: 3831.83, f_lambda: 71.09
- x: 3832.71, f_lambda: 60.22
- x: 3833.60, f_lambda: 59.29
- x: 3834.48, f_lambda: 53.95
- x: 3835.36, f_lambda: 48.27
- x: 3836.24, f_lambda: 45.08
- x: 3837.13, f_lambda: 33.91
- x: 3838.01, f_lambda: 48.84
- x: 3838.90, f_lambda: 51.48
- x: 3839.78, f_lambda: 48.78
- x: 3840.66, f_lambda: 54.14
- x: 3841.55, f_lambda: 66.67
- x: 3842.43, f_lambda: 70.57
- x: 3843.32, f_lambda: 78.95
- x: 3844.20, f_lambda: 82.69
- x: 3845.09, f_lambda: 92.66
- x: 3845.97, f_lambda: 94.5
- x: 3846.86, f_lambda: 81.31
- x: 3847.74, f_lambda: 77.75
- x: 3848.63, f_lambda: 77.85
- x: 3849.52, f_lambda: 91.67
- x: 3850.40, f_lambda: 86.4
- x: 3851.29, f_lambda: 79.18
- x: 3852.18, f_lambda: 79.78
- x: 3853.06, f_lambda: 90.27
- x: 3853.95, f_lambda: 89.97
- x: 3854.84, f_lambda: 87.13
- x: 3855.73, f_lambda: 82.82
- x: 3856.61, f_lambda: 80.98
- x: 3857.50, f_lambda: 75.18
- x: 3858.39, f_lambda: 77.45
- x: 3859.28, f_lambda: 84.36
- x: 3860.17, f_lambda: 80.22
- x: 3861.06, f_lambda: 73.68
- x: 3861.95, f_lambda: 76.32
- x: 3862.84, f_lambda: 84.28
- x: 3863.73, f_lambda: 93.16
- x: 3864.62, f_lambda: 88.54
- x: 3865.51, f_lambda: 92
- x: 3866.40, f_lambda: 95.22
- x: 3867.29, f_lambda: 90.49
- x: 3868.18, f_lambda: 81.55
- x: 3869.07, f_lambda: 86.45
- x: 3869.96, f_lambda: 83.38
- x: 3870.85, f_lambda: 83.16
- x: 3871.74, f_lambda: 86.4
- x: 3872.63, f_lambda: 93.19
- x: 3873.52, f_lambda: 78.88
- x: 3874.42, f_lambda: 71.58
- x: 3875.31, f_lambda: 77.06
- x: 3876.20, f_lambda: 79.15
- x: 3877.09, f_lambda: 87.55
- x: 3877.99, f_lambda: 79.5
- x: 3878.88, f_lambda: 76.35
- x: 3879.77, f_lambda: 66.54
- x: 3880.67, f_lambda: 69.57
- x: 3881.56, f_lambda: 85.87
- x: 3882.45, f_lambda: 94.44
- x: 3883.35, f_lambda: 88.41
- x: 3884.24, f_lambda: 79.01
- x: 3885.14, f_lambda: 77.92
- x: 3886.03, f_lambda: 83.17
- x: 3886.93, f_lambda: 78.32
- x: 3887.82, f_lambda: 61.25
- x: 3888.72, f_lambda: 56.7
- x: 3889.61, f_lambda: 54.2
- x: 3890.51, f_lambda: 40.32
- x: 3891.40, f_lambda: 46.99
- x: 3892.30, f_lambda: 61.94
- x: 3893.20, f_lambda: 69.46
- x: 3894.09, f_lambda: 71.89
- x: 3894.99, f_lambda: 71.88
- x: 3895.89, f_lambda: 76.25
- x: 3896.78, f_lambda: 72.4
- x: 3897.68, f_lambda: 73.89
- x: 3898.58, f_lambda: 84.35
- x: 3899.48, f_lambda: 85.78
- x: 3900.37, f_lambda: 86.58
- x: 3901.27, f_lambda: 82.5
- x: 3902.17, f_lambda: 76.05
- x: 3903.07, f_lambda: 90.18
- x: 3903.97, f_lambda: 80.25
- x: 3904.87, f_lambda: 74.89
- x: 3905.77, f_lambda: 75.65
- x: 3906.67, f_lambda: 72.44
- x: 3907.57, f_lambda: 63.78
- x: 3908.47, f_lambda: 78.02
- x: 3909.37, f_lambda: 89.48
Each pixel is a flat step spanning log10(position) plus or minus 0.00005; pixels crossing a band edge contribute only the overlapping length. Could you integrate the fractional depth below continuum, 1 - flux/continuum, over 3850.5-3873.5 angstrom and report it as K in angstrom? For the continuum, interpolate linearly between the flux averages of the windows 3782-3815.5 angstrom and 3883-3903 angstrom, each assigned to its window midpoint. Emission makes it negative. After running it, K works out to -3.4 angstrom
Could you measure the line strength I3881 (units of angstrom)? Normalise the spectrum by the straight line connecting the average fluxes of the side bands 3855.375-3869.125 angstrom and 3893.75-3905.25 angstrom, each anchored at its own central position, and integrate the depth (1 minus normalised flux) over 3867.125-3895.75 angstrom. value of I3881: 2.2 angstrom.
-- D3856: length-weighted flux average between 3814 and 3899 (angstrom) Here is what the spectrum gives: 75.3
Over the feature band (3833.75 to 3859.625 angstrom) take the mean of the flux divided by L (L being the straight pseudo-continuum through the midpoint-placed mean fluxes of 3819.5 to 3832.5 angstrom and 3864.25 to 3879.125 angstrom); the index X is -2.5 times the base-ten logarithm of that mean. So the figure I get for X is 0.097 mag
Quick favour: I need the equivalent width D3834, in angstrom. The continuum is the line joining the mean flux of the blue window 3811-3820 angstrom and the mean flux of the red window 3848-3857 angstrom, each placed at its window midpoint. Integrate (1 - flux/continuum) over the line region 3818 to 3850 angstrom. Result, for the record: 5.0 angstrom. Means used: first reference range 82.7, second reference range 84.5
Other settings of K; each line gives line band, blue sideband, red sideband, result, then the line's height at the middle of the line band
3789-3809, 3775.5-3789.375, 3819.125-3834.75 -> 2.20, 80.1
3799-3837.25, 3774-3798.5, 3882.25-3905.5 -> 2.34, 77.5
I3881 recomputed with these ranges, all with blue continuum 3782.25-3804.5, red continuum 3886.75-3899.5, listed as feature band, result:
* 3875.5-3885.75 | -2.0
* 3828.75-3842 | 2.7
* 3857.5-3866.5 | -2.0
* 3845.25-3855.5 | -2.3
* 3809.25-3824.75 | -1.9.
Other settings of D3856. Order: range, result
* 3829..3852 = 67.9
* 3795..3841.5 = 70.3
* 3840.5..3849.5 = 79.1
